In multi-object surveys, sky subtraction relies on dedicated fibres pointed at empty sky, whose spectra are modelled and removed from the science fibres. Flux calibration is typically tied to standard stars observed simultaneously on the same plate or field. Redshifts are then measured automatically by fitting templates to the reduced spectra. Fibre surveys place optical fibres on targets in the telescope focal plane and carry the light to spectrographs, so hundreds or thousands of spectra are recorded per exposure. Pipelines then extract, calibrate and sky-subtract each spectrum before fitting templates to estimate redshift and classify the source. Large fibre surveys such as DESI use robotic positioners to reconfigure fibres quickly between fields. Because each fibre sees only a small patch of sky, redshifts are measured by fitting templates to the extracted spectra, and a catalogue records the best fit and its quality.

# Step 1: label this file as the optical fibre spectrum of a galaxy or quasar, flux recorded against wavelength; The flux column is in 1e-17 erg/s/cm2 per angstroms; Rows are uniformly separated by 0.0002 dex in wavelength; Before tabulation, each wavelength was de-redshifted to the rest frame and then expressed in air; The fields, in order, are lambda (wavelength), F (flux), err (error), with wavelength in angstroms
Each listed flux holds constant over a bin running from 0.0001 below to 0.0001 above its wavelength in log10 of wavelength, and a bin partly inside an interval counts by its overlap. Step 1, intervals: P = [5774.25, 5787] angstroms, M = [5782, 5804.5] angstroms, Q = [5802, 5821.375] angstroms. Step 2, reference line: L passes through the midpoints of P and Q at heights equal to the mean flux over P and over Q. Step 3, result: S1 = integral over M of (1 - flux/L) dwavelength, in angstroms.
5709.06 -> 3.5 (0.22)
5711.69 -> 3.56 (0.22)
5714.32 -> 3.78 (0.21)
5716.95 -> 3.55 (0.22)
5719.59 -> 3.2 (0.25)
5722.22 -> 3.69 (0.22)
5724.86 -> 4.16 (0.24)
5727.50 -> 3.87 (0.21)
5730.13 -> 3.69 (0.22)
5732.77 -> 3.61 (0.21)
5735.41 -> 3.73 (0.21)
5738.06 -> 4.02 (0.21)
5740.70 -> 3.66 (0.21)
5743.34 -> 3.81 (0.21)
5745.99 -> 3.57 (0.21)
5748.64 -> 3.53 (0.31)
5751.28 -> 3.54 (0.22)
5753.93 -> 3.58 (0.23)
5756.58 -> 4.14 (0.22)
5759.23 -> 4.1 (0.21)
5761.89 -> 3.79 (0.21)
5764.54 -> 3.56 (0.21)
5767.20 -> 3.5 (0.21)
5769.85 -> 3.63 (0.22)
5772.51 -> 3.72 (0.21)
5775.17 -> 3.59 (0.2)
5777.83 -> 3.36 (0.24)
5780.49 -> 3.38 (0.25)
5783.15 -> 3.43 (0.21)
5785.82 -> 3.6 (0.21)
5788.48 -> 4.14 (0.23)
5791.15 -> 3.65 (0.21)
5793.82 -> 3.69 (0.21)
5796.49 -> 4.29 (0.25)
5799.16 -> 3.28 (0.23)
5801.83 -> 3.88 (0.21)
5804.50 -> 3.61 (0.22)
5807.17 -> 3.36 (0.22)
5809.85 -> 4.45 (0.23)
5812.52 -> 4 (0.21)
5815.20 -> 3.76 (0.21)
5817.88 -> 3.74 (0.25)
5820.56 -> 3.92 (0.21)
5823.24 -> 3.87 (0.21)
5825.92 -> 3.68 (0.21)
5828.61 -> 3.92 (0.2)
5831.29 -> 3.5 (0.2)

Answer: -0.8 angstroms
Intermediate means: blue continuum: 3.47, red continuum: 3.84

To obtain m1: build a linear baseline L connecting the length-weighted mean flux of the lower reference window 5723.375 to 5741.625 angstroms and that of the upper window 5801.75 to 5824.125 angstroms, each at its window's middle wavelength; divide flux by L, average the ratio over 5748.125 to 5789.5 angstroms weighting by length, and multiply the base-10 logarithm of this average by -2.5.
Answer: 0.05 mag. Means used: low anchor 3.82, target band 3.66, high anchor 3.84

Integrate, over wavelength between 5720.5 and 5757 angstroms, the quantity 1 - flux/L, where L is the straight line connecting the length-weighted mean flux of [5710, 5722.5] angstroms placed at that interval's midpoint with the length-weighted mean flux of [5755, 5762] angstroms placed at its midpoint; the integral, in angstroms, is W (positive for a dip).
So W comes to 0.5 angstroms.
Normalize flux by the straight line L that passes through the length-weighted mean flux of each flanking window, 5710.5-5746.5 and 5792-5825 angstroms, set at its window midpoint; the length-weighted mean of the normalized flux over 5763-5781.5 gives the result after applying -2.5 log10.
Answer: 0.07 mag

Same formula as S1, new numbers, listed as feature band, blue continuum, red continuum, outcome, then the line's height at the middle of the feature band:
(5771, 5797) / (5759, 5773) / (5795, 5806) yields 0.4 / 3.72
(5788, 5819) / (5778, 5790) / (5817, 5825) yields -0.7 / 3.73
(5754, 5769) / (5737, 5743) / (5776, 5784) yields -0.8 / 3.6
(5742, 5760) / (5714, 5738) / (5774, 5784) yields -0.8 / 3.58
